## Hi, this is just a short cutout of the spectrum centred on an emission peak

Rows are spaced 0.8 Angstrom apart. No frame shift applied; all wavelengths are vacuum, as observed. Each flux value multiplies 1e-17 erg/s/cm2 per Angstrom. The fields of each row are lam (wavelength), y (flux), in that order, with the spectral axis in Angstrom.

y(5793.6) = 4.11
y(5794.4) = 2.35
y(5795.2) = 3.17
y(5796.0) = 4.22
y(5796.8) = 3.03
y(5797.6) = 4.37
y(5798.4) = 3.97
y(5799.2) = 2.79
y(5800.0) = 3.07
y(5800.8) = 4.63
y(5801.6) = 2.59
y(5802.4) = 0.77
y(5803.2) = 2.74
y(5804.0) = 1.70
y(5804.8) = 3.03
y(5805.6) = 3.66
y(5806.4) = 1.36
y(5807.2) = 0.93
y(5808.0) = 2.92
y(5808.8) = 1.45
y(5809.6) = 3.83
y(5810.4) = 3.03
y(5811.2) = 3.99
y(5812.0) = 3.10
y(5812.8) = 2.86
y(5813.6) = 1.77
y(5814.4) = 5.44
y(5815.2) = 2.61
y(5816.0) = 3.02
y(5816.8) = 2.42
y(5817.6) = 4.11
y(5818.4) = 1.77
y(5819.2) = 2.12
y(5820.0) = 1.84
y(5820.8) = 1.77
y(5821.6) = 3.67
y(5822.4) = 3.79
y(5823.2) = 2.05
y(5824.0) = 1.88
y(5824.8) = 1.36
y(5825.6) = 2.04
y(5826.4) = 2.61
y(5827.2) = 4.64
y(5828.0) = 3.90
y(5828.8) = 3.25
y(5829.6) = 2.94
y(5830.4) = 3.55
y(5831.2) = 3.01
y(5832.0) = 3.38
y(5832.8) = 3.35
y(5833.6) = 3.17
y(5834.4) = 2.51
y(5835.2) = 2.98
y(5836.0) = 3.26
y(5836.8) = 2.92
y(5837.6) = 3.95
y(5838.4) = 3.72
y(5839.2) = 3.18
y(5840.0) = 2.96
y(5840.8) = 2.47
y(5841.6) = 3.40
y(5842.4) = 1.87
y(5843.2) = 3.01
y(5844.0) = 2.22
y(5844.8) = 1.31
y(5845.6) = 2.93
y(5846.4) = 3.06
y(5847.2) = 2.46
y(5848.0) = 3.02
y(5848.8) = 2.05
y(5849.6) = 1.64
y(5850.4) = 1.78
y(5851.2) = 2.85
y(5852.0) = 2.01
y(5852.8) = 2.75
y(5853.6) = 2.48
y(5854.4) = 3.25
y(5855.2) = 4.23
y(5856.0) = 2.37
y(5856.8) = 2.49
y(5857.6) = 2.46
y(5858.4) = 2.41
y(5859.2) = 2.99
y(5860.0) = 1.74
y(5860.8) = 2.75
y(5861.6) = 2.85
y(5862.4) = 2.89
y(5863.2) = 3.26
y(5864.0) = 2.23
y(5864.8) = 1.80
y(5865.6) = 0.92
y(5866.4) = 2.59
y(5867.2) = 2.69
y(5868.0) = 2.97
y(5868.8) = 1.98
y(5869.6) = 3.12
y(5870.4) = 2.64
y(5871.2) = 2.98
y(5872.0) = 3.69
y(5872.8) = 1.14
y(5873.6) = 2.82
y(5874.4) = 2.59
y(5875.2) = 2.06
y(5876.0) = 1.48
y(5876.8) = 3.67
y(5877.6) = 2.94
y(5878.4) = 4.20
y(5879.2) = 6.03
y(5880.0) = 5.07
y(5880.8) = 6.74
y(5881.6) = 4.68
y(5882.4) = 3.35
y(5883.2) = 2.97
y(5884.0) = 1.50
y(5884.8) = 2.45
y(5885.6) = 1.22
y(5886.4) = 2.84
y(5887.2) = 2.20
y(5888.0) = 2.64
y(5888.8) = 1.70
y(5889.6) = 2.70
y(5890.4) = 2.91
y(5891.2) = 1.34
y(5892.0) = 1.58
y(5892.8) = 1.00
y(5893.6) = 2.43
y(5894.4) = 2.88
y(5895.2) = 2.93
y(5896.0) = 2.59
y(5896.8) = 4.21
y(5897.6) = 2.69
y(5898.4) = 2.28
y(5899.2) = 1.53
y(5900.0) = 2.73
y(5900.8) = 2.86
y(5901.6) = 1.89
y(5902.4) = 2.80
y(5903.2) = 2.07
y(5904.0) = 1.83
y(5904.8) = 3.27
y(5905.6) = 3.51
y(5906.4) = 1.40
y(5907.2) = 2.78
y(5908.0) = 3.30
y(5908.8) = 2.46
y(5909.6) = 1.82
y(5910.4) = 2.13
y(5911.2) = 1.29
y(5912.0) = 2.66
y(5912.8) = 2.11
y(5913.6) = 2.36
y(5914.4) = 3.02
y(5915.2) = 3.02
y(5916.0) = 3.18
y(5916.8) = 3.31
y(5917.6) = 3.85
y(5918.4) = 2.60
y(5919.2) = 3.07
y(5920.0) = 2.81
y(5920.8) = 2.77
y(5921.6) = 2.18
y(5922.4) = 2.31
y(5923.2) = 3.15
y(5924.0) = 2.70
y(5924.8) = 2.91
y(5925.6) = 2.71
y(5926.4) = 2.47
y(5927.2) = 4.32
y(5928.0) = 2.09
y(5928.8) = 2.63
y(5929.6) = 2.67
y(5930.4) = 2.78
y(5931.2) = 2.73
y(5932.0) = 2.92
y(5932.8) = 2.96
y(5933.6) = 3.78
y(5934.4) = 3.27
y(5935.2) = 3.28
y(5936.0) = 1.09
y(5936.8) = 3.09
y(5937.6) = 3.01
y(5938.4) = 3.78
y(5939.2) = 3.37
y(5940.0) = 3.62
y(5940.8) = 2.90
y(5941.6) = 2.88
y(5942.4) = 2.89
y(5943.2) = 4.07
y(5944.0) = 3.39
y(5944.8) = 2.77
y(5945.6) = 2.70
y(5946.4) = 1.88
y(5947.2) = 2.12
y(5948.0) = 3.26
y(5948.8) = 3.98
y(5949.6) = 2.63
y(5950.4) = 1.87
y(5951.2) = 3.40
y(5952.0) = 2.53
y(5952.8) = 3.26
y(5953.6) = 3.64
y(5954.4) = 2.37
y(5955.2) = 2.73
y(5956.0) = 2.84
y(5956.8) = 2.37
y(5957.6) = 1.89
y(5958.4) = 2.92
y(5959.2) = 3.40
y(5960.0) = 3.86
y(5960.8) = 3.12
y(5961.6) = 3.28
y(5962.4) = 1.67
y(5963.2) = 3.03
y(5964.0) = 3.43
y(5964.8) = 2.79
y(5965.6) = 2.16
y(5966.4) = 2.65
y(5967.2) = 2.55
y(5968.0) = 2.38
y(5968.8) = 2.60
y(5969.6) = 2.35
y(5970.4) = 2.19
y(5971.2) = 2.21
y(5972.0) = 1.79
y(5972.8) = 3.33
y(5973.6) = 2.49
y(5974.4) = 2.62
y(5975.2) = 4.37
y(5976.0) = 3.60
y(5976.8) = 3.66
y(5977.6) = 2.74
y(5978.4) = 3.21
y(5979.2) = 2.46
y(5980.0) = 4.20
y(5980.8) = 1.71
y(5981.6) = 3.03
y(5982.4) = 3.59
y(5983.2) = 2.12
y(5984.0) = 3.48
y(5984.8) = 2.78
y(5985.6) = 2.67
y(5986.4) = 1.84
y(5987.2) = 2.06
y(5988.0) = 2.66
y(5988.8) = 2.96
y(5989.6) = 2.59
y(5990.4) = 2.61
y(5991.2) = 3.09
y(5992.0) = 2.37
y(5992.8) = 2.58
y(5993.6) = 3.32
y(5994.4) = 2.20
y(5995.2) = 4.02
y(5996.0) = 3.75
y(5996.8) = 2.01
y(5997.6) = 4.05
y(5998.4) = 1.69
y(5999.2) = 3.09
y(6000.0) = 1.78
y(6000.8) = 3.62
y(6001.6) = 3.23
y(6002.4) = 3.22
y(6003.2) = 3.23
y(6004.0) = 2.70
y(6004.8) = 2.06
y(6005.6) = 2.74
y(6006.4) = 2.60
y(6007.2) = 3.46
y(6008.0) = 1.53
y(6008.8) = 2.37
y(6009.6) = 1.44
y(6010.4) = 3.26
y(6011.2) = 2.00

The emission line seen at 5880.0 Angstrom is H-beta 4861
